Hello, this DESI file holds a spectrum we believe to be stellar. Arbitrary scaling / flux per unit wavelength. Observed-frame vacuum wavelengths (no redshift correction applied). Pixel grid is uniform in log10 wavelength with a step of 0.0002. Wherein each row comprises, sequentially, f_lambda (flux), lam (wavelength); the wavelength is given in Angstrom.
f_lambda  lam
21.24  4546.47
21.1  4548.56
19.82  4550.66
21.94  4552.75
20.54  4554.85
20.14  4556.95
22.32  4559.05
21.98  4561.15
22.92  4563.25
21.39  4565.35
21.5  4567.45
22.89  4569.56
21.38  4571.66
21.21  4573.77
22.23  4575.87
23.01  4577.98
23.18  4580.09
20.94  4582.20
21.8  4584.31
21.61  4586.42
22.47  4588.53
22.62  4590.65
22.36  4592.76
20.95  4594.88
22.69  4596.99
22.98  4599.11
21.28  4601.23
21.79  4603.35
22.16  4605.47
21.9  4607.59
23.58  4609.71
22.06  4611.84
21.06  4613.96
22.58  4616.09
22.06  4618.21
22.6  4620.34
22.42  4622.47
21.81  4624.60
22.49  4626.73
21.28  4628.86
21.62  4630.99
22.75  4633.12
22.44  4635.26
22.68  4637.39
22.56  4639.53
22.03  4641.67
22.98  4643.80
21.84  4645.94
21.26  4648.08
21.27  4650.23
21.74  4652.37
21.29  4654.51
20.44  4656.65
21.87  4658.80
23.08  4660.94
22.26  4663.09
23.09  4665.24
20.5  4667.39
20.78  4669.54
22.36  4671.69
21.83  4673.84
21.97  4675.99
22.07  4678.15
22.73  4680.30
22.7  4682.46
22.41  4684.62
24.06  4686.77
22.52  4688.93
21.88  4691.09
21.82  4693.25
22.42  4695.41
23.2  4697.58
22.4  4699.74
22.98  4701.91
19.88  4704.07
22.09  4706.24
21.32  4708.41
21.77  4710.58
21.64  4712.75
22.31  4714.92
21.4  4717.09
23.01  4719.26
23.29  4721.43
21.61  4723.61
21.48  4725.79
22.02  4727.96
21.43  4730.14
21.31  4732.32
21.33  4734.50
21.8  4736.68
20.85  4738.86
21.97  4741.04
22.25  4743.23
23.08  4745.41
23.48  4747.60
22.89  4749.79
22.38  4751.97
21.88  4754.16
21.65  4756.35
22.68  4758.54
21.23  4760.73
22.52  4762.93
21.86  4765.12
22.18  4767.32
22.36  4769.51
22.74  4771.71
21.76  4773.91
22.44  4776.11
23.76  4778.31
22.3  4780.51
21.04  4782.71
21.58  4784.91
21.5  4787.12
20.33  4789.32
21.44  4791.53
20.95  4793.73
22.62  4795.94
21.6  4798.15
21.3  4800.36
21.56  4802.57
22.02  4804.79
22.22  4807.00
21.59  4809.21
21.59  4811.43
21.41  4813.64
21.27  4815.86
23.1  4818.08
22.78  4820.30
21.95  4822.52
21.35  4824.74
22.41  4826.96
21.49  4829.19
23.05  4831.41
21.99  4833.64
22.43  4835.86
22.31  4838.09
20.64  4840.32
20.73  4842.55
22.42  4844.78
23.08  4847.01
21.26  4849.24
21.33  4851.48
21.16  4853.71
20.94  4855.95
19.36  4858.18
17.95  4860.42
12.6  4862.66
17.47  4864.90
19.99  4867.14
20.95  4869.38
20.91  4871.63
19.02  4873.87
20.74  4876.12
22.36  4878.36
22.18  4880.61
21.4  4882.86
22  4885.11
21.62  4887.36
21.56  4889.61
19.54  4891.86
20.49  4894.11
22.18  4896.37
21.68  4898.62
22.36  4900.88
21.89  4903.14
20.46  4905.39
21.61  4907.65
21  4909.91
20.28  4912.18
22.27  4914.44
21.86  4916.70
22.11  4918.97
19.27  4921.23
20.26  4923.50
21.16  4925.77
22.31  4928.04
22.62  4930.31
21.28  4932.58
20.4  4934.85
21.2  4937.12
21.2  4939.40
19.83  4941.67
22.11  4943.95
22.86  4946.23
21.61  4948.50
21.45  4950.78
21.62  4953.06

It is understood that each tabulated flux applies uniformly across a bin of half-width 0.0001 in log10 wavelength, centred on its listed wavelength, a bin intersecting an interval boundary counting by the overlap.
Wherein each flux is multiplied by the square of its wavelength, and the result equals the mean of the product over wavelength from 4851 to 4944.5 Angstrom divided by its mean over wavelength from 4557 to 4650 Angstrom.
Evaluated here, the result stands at 1.1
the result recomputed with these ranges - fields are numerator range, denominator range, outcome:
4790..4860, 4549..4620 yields 1.10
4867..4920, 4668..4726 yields 1.04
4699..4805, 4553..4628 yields 1.07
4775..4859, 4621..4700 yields 1.05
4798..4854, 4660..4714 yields 1.05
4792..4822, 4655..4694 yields 1.04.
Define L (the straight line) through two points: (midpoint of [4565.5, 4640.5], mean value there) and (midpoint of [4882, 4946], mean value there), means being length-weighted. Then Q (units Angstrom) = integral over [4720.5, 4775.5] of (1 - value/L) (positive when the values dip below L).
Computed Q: -0.8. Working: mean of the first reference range 22.1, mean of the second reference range 21.3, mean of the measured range 22.1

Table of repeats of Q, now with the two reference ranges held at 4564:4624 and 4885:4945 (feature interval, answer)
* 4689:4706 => -0.22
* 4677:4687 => -0.37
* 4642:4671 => 0.26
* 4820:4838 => -0.56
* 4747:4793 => -0.91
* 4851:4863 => 1.26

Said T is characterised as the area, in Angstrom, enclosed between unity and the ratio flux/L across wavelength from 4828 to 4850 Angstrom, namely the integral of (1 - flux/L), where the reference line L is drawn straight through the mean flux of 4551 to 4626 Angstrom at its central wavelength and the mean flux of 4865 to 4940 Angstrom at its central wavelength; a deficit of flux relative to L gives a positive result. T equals -0.6 Angstrom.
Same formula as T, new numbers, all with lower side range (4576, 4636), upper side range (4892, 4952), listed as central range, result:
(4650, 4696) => -0.2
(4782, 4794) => 0.3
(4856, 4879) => 2.5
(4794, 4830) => -0.4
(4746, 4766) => -0.5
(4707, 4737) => 0.0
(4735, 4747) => -0.1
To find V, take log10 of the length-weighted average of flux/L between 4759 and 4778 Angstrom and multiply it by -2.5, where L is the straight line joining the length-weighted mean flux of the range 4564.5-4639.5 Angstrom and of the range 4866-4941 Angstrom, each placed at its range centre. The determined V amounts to -0.03 mag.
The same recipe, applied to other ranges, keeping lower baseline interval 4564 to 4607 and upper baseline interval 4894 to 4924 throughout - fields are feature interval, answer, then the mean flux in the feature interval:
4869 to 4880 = 0.03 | 20.8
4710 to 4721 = -0.02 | 22.1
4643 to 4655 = 0.01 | 21.7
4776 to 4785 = -0.03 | 22.3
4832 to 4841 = -0.02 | 22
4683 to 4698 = -0.04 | 22.6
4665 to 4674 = 0.01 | 21.6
